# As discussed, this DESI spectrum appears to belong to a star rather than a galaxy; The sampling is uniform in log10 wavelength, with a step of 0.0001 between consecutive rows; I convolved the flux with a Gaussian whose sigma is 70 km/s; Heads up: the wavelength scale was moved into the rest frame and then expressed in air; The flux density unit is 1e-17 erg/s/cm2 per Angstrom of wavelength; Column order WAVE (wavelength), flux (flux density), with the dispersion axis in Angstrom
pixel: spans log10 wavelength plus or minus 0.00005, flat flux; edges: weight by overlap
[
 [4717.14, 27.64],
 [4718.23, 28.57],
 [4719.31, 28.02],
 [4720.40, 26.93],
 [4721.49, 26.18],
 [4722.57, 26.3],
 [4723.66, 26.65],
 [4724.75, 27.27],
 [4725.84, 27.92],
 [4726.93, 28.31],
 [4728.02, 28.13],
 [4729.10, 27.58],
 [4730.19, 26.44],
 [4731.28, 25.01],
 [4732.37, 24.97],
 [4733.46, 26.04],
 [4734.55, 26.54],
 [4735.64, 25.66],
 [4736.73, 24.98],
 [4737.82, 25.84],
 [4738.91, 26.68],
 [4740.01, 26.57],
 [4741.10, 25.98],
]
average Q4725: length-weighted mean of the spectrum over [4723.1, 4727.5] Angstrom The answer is 27.5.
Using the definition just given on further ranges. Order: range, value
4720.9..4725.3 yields 26.6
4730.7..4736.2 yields 25.6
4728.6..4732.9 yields 26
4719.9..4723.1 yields 26.5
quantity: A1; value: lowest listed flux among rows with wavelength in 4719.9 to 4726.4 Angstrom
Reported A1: 26.18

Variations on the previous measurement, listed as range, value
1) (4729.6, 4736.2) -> 24.97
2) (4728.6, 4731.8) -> 25.01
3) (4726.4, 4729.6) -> 27.58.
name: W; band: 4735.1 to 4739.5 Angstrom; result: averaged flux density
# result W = 25.8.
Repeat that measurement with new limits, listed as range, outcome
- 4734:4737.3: 25.7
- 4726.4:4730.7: 27.7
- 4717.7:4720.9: 27.9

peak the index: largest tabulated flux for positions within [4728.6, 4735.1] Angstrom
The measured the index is 27.58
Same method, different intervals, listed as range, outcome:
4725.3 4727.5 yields 28.31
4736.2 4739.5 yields 26.68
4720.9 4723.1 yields 26.3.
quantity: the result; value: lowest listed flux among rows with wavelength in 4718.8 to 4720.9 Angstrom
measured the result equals 26.93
